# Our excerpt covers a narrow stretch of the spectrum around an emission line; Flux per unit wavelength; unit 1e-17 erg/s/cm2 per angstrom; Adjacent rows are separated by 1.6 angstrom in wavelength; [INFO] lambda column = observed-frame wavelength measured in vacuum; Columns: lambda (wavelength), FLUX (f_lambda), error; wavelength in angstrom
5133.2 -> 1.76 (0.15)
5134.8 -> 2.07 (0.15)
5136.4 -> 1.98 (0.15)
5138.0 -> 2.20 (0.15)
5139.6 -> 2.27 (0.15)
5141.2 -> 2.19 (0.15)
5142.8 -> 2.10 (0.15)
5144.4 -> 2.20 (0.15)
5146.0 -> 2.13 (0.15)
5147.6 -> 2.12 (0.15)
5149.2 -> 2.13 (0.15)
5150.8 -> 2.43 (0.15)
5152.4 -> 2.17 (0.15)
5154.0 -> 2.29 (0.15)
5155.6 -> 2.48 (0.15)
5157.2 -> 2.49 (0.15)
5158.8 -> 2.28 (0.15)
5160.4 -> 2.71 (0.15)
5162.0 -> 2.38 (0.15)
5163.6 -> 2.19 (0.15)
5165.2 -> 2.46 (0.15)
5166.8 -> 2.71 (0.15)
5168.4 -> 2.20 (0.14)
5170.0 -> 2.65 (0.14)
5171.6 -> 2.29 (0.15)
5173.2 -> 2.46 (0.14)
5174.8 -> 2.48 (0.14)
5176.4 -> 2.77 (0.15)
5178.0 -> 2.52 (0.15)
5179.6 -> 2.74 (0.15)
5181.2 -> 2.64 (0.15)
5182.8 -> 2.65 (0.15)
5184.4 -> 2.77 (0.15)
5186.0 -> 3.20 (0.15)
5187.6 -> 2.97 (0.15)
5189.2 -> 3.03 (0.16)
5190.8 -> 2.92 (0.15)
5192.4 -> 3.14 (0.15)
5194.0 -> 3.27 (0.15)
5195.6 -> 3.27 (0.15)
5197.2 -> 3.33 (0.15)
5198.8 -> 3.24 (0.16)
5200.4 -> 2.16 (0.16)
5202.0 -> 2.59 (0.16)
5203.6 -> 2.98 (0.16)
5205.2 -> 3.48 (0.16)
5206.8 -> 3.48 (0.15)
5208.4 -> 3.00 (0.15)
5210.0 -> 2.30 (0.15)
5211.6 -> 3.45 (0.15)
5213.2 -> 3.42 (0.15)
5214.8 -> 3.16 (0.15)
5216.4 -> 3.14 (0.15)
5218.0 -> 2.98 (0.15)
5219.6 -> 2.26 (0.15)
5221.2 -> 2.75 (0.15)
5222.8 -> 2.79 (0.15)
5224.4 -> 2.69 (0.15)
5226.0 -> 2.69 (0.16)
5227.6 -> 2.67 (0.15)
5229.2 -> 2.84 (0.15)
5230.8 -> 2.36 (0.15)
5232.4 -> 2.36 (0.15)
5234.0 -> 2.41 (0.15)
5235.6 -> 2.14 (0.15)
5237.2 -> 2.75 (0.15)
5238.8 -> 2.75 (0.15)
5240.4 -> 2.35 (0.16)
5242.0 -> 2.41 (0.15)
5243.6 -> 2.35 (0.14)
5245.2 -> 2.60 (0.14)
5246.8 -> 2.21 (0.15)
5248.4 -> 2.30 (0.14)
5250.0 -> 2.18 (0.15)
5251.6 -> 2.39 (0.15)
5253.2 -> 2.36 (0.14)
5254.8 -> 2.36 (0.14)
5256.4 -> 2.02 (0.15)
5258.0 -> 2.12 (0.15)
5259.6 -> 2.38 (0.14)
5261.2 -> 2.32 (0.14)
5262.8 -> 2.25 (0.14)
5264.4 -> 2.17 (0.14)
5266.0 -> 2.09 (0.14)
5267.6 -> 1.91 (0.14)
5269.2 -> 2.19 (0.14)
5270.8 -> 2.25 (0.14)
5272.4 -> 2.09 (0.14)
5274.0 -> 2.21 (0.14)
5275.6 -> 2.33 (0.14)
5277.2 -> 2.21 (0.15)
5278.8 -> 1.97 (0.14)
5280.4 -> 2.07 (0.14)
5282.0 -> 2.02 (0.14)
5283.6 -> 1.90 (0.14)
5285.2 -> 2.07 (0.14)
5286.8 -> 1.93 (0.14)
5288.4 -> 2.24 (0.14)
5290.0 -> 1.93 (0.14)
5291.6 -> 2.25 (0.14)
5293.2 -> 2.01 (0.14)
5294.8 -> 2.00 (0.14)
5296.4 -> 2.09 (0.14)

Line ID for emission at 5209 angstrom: C IV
